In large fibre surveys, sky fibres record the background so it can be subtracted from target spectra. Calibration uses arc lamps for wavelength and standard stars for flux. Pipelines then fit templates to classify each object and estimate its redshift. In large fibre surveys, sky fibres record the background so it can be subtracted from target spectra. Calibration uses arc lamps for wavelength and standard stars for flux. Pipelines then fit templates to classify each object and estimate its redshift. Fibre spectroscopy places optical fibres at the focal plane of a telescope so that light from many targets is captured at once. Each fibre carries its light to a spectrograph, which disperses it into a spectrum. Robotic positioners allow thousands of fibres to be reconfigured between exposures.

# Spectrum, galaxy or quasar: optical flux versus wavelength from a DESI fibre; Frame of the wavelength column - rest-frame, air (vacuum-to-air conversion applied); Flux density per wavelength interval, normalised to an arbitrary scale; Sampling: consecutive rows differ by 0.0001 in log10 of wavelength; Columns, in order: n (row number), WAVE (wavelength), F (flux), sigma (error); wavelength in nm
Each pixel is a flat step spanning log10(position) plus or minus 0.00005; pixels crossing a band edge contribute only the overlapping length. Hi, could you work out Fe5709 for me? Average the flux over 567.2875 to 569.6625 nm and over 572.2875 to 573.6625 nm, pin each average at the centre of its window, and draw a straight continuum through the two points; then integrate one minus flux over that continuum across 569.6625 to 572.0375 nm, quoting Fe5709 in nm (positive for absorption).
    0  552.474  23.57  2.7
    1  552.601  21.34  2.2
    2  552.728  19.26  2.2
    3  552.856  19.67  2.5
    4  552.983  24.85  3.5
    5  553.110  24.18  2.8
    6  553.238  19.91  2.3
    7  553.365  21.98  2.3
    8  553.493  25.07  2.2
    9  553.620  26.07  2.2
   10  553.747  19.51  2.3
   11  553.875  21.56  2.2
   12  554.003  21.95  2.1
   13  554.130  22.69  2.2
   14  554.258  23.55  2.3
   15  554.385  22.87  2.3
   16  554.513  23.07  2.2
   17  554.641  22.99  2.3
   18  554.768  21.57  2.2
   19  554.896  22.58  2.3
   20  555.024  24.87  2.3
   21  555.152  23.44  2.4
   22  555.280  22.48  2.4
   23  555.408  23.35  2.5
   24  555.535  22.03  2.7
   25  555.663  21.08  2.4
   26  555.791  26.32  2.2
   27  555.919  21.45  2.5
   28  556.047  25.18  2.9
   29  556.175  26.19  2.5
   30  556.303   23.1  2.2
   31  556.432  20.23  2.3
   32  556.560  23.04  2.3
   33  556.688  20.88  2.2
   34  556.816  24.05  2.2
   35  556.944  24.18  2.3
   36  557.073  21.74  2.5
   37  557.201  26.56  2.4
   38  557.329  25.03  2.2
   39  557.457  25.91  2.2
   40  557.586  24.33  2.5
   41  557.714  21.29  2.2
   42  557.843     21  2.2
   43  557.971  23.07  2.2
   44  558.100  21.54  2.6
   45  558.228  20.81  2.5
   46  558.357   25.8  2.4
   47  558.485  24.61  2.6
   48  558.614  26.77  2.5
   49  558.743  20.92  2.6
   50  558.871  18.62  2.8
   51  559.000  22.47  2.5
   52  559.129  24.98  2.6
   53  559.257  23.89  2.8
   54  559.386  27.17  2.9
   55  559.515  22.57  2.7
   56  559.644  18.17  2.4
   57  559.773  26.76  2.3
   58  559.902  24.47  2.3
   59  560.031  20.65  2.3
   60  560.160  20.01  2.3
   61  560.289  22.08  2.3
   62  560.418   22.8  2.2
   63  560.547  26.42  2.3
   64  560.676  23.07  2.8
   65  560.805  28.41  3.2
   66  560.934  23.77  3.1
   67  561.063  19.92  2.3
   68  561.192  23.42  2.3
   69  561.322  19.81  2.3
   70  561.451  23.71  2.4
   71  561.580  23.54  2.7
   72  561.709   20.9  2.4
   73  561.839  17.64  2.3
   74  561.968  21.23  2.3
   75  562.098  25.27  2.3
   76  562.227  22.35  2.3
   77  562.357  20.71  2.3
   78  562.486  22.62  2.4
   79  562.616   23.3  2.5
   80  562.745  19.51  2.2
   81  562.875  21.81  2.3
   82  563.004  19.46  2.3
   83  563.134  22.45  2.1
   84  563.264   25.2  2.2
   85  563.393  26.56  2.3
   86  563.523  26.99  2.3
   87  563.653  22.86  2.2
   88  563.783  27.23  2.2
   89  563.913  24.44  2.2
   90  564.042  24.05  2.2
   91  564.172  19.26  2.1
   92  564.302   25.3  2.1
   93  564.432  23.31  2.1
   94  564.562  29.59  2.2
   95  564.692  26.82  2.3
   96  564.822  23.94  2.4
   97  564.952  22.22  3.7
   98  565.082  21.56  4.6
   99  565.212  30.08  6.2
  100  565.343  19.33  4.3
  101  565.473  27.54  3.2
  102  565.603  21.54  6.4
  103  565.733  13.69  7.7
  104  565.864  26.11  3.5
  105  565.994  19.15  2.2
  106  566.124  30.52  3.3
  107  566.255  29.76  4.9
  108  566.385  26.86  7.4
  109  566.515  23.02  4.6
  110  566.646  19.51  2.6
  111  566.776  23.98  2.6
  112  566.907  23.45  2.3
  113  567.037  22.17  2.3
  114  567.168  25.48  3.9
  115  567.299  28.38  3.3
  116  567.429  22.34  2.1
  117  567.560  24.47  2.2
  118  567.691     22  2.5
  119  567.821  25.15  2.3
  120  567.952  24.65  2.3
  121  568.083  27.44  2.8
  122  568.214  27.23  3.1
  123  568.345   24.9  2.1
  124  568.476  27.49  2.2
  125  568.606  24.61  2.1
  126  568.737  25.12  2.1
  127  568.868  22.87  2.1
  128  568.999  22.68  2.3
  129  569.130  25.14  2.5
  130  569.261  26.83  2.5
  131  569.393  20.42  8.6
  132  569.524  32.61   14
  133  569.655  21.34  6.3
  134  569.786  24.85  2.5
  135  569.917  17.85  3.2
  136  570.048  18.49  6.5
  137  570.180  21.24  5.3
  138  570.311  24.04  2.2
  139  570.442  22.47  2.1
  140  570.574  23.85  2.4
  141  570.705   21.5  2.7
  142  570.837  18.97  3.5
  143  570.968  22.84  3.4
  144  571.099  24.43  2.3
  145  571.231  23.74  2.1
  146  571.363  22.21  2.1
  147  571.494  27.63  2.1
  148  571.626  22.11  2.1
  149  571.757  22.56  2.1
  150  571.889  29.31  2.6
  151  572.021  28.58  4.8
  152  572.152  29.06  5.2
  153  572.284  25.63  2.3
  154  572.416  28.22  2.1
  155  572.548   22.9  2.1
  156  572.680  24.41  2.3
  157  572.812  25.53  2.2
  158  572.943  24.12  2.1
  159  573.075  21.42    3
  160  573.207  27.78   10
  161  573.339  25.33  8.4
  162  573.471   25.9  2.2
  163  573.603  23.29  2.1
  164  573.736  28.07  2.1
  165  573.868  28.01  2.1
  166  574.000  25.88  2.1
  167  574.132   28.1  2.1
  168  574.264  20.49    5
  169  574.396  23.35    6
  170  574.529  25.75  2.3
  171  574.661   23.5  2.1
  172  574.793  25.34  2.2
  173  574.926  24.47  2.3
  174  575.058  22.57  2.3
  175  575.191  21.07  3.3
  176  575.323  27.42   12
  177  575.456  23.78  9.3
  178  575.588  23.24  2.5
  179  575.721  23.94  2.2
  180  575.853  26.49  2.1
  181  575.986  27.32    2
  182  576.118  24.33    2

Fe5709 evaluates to 0.19 nm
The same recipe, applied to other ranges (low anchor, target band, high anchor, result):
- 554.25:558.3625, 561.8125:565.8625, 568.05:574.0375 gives 0.11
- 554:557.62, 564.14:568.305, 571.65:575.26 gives 0.02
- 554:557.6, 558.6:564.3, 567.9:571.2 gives 0.15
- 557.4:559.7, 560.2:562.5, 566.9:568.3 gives 0.09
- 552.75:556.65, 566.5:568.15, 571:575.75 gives 0.02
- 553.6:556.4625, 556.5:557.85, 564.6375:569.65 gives -0.02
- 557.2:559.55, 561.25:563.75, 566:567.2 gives 0.17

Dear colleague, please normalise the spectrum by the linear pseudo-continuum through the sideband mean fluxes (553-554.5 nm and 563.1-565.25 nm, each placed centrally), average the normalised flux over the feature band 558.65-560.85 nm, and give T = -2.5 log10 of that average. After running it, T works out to 0.04 mag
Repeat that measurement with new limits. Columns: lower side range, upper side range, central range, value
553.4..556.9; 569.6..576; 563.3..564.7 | -0.06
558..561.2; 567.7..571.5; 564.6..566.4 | -0.03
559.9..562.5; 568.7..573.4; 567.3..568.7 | -0.07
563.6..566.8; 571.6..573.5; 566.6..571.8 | 0.05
